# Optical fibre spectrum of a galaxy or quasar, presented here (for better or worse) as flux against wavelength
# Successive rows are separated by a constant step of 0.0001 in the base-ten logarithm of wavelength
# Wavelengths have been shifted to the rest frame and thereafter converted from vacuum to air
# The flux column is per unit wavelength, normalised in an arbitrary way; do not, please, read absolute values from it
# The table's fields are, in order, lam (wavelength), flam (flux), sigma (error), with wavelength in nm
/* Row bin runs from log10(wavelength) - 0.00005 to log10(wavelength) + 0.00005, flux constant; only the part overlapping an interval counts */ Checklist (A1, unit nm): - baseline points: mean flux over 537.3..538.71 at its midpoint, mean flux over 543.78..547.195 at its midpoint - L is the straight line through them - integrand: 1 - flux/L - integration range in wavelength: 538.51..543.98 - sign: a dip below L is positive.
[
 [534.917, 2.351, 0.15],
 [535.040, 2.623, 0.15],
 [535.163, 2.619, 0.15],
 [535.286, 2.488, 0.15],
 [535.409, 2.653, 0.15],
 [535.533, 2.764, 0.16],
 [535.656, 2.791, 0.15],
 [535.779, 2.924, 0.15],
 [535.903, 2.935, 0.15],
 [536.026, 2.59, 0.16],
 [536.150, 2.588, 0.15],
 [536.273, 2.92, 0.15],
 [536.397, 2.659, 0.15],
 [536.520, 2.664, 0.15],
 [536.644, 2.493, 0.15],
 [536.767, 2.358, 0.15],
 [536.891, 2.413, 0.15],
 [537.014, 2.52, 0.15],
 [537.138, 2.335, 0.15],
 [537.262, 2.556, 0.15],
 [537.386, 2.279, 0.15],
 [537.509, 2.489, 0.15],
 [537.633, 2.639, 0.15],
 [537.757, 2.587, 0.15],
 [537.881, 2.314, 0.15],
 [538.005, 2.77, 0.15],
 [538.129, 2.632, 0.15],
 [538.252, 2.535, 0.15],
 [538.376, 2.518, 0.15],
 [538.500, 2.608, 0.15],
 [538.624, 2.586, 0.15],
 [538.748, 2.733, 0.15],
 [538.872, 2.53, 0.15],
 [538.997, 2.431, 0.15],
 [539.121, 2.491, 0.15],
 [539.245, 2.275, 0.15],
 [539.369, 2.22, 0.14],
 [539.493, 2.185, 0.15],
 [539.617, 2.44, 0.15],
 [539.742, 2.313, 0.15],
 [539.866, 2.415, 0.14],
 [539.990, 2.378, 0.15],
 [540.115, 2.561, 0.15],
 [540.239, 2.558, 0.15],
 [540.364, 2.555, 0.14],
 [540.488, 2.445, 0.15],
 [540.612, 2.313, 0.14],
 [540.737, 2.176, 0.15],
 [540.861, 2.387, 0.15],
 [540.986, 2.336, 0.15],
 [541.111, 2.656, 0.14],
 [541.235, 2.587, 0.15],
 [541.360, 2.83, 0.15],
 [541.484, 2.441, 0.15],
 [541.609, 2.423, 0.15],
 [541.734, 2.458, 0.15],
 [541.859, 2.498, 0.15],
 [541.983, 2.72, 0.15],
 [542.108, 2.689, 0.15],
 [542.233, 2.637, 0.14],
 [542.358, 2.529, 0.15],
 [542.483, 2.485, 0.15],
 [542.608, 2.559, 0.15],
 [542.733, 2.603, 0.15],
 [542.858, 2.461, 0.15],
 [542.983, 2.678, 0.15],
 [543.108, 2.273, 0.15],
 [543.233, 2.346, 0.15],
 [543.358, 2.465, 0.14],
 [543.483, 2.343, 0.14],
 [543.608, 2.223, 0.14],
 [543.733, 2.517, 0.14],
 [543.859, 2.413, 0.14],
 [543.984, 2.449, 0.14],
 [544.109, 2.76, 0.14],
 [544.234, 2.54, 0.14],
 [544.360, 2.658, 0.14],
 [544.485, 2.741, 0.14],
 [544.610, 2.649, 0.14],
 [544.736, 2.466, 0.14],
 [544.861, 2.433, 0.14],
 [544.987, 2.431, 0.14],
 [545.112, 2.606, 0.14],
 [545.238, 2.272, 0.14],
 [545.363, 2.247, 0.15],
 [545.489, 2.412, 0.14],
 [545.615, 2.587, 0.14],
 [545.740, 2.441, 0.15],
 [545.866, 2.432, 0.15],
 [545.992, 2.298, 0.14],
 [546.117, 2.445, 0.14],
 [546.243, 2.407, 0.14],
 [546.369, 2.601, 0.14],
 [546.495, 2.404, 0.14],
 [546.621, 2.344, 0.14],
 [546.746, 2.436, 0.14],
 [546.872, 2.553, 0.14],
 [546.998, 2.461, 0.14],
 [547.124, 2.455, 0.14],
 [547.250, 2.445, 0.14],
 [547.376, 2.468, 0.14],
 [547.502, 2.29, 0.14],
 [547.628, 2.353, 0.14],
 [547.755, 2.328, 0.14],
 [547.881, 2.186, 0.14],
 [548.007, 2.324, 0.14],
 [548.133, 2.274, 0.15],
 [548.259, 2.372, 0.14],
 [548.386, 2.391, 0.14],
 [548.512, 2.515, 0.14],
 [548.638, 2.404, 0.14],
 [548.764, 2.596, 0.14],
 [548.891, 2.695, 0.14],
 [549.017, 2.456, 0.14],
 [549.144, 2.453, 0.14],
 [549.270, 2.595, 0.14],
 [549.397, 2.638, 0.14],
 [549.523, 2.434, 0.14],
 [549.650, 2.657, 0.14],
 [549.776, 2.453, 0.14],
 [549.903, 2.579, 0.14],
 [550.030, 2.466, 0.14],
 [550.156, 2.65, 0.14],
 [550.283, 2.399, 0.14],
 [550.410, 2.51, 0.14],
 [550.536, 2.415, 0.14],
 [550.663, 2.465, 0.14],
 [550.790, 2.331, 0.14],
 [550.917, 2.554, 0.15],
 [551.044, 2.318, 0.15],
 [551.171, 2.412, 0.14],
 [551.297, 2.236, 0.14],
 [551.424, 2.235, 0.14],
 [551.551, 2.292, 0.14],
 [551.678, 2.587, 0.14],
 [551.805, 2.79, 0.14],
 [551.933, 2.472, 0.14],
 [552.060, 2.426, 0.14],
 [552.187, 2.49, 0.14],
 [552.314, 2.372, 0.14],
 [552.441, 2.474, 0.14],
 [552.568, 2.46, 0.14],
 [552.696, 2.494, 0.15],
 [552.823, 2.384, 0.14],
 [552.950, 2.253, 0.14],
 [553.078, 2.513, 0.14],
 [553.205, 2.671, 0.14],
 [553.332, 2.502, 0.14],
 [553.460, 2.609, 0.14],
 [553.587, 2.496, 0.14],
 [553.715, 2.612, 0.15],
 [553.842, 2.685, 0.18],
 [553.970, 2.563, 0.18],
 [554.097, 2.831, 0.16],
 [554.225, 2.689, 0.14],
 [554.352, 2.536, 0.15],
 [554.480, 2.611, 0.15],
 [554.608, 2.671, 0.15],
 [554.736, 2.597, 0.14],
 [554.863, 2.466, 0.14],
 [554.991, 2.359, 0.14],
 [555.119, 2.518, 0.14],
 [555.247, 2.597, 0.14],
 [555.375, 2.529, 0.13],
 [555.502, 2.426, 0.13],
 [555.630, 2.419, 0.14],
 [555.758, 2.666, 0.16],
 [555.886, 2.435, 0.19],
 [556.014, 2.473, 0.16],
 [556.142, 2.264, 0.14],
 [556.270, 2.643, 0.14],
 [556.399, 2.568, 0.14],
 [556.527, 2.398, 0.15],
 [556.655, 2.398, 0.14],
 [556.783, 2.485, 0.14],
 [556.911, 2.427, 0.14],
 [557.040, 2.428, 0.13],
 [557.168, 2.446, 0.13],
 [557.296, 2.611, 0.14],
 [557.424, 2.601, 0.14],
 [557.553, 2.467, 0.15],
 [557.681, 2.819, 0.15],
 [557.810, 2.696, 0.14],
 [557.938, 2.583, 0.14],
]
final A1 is 0.10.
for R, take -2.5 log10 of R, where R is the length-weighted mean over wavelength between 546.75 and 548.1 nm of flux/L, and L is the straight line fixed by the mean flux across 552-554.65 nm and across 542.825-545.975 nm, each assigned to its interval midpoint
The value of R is 0.05 mag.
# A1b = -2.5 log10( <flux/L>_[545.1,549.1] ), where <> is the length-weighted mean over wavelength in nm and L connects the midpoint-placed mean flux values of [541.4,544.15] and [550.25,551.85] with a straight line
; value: 0.02 mag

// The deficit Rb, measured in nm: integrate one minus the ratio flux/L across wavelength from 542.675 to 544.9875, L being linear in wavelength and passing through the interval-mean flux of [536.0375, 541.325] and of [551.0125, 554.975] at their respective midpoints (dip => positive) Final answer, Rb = 0.00 nm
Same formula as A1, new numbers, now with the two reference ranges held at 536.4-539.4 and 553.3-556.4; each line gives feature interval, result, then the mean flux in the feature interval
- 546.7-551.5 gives 0.18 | 2.44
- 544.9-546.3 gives 0.06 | 2.42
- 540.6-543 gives -0.01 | 2.52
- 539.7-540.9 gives 0.05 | 2.41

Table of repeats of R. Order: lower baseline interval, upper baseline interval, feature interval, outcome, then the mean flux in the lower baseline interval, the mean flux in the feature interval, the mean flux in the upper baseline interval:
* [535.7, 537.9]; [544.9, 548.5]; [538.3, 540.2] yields 0.04 mag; 2.58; 2.45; 2.4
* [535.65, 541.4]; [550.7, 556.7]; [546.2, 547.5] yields 0.02 mag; 2.52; 2.45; 2.5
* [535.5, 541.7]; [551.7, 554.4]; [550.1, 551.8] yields 0.05 mag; 2.52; 2.43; 2.54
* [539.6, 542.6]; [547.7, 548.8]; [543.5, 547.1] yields -0.02 mag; 2.49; 2.47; 2.37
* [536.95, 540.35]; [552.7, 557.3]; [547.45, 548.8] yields 0.06 mag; 2.48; 2.36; 2.52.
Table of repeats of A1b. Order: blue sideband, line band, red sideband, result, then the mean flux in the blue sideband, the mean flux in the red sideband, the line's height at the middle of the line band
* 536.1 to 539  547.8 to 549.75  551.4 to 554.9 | 0.031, 2.55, 2.53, 2.54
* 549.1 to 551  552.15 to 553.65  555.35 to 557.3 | 0.006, 2.51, 2.47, 2.49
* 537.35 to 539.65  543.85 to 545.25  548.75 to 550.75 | -0.017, 2.49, 2.52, 2.51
